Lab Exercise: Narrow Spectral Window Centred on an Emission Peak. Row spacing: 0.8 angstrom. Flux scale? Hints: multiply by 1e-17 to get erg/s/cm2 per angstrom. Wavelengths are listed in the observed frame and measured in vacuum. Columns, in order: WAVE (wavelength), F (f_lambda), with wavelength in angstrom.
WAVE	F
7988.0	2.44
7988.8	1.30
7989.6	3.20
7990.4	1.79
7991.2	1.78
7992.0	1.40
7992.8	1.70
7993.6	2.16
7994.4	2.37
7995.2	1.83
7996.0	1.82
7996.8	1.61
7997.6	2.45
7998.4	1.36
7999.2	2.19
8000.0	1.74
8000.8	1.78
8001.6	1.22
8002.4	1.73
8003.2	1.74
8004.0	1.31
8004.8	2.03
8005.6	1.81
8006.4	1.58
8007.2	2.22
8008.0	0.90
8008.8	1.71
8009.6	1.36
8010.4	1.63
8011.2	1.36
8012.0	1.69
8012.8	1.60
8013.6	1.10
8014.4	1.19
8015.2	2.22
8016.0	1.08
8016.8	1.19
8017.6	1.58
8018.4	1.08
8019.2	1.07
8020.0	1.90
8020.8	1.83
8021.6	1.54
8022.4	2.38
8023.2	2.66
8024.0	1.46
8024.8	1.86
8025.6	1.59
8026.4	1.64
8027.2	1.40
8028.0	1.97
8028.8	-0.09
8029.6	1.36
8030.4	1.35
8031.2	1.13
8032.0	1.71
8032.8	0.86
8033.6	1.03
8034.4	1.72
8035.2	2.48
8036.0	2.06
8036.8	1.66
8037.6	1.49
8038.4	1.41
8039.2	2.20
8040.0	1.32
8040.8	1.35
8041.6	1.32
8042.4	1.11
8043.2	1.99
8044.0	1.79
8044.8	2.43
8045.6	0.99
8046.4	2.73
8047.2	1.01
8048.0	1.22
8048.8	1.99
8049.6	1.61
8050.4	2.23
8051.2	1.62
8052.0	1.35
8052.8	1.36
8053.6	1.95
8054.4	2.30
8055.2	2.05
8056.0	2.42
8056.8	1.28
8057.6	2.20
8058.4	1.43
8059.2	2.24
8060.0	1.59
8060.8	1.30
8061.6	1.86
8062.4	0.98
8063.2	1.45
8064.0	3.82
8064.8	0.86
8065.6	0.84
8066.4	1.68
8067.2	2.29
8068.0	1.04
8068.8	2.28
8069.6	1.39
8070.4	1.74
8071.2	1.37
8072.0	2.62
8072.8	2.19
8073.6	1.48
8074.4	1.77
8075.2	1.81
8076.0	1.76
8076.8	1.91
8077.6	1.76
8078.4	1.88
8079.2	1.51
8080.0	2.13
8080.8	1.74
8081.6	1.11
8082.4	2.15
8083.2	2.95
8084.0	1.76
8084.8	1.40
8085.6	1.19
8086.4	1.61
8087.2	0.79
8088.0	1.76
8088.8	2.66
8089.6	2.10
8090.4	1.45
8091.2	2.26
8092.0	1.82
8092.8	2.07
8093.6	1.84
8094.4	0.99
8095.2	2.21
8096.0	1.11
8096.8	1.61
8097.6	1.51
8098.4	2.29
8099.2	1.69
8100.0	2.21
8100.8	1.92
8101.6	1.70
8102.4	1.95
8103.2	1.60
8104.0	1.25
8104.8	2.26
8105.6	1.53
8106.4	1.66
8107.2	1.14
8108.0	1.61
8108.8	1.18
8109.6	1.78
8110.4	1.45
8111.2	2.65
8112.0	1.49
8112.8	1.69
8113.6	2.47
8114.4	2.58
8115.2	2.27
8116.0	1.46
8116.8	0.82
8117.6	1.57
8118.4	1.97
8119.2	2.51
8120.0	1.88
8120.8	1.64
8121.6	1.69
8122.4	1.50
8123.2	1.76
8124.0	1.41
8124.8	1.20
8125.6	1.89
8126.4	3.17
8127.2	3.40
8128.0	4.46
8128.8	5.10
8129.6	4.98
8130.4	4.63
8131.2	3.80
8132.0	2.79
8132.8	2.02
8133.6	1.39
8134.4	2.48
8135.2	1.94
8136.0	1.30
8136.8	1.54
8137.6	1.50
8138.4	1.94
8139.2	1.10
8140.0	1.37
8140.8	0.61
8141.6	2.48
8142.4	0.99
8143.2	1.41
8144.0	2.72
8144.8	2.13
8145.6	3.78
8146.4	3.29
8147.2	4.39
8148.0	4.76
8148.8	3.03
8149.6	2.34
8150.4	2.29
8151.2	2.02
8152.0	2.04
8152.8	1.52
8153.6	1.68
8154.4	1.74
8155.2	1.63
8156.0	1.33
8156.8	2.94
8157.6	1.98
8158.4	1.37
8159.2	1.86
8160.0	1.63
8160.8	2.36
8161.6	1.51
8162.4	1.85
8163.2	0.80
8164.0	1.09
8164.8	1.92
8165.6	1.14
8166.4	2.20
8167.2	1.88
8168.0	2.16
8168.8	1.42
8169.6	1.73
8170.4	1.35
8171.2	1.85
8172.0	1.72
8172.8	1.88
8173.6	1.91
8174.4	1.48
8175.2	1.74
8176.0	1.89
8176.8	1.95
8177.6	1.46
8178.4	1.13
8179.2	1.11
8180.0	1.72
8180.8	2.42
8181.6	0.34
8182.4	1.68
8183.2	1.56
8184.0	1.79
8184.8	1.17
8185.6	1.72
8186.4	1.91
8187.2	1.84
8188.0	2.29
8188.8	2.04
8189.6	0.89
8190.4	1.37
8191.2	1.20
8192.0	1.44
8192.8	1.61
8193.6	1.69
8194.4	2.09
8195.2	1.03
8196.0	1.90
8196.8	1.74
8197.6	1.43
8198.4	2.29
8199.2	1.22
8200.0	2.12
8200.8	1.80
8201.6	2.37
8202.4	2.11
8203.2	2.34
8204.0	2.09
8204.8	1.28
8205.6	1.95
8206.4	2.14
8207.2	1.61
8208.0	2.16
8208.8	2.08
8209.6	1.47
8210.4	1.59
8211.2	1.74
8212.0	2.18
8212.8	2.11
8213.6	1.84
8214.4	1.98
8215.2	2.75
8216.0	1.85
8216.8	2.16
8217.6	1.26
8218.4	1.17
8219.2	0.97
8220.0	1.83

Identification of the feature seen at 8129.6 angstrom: [S II]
